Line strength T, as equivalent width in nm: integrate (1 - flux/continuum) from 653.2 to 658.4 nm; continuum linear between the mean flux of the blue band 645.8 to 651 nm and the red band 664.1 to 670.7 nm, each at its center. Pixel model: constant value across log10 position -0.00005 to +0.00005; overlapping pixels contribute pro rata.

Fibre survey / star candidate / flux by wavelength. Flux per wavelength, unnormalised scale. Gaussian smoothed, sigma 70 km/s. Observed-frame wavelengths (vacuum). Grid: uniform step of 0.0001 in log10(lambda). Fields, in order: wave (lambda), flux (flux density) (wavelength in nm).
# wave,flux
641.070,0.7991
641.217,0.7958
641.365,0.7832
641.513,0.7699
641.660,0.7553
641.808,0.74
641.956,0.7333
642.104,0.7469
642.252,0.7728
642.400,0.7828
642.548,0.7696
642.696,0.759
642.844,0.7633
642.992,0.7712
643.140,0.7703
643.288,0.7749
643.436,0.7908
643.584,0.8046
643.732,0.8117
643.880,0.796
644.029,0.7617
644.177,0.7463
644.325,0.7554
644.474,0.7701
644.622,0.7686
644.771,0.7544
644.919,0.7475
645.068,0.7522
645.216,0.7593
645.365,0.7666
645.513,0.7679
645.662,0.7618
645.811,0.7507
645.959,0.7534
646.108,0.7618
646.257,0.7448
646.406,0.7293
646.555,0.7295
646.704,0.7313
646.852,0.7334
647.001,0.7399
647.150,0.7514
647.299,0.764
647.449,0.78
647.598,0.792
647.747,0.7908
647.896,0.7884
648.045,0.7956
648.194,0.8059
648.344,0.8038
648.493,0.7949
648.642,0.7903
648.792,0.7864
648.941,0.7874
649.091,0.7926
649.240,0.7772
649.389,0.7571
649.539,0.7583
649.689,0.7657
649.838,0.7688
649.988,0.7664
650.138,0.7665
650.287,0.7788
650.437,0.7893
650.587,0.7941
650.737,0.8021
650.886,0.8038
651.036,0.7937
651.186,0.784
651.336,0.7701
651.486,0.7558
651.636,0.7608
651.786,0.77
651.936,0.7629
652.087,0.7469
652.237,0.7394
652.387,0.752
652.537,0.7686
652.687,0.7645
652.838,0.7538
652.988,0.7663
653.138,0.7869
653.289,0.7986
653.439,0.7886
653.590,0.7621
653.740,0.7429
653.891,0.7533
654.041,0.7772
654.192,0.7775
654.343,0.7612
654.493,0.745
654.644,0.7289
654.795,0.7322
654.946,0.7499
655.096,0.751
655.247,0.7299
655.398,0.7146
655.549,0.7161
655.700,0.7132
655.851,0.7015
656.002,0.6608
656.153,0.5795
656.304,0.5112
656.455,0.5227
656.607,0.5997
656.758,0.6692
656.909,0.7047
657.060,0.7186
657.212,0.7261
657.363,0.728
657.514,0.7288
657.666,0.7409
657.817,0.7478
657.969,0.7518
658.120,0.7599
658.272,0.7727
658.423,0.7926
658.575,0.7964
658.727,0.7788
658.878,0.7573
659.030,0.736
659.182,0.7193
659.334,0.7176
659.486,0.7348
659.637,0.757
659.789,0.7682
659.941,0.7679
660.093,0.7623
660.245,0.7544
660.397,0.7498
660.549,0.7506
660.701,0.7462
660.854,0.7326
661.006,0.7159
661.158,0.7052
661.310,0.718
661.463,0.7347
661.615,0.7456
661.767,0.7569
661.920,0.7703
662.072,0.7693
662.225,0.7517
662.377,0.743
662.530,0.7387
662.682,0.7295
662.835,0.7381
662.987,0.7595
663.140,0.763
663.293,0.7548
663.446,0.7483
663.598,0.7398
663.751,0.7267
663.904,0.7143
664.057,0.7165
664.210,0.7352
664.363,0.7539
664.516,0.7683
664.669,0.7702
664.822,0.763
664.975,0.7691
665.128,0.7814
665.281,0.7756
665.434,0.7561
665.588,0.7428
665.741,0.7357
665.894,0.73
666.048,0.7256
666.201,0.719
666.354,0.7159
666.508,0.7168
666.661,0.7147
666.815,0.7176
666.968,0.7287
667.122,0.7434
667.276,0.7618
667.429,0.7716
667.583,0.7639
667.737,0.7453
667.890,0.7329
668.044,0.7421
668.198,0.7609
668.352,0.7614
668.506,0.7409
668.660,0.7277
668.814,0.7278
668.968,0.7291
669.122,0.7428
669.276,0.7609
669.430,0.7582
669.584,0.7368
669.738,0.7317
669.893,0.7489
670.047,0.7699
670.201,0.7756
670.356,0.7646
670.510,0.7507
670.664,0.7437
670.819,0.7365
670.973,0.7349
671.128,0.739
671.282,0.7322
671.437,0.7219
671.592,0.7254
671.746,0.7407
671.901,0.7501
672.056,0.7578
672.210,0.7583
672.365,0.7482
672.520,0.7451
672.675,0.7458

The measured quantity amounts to 0.31 nm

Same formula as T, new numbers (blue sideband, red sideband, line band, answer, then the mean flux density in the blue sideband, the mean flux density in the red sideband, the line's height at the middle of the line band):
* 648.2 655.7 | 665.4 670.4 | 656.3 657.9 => 0.17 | 0.767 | 0.742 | 0.759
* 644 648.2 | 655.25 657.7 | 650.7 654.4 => -0.34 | 0.76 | 0.671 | 0.705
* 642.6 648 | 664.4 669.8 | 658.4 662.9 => 0.02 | 0.764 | 0.745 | 0.751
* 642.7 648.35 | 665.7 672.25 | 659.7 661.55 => 0.02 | 0.766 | 0.742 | 0.75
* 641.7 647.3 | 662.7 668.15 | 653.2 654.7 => -0.02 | 0.76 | 0.744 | 0.753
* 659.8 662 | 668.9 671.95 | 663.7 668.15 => 0.01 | 0.744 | 0.745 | 0.745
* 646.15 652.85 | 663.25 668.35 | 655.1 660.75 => 0.28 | 0.771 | 0.744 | 0.757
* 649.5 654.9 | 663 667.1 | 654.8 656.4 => 0.16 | 0.768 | 0.742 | 0.761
